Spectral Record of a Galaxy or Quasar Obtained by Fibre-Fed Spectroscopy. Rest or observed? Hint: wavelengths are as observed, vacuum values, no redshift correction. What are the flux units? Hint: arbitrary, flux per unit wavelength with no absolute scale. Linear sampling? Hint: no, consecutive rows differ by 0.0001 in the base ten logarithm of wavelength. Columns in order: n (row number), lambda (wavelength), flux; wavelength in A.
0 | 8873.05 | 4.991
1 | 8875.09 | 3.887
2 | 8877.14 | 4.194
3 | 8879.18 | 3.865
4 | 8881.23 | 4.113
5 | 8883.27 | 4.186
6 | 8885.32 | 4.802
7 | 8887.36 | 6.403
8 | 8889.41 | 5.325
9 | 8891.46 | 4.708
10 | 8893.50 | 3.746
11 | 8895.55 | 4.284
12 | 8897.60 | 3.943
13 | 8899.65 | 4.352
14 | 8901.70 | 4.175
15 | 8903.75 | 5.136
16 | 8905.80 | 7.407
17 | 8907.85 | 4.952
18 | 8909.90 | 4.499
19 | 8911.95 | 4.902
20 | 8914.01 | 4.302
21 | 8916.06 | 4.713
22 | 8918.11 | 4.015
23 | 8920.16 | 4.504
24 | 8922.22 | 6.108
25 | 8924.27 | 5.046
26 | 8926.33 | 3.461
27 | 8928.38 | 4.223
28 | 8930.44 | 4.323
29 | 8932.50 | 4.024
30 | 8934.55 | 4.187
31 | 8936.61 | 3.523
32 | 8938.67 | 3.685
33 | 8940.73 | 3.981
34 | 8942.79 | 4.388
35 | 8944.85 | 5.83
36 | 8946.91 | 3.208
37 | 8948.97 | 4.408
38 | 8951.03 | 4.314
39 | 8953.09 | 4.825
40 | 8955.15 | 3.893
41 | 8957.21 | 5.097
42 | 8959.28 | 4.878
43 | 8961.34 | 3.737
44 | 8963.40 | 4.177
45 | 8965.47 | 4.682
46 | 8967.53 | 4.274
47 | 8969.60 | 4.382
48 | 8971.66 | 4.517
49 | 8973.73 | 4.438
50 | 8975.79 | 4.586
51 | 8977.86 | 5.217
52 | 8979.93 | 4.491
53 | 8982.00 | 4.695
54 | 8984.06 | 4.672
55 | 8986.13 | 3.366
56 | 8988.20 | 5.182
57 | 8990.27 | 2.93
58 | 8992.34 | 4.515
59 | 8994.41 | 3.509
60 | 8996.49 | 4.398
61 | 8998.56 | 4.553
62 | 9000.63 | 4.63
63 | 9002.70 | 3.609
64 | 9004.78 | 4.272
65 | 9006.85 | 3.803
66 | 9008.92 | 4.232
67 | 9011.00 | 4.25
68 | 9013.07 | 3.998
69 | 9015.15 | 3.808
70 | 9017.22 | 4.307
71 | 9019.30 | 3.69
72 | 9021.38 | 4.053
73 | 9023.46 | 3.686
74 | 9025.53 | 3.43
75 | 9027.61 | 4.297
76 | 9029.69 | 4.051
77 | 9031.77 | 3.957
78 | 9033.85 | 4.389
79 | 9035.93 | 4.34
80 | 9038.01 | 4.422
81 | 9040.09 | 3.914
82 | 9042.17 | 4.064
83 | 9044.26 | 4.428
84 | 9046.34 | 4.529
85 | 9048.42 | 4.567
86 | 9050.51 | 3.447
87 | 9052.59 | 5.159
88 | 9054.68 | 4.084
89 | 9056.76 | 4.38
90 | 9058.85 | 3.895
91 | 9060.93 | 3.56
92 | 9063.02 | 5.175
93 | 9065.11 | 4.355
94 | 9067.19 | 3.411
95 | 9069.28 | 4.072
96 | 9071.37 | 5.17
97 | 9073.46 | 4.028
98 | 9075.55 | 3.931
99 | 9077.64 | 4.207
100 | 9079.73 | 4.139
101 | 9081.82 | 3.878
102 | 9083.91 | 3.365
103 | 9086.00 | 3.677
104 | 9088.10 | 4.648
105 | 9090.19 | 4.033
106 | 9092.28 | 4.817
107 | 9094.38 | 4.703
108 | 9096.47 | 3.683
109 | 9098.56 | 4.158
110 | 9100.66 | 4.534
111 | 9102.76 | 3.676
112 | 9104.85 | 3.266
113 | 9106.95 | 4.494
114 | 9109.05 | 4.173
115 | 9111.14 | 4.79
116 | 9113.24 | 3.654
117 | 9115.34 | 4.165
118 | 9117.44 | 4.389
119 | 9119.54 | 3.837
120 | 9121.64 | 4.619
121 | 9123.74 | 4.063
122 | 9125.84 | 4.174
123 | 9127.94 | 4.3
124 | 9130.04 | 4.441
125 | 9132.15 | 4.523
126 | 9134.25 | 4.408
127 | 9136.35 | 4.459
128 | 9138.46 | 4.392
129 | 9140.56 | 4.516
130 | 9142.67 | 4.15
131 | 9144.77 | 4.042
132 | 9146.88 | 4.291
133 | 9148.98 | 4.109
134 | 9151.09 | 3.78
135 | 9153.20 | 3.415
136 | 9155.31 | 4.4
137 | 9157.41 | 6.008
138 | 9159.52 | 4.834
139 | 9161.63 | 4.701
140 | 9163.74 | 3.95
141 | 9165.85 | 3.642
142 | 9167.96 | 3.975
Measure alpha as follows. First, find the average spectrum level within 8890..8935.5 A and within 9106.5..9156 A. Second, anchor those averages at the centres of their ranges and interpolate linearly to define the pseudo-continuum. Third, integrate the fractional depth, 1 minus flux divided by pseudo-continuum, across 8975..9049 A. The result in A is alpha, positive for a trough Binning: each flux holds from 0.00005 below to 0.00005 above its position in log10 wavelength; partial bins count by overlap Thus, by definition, 4.1 A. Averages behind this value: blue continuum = 4.6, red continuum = 4.23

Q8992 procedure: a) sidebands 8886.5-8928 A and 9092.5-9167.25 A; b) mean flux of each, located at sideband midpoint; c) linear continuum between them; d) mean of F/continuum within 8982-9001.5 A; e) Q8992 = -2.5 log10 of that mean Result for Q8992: 0.09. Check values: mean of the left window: 4.78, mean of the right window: 4.25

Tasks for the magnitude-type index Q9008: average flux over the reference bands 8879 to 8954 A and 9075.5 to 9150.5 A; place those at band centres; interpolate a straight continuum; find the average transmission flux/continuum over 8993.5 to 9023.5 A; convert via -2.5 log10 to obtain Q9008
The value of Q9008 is 0.08 mag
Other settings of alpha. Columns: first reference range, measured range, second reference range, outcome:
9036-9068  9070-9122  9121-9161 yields 1.8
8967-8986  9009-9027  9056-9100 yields 1.9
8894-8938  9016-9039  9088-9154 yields 1.6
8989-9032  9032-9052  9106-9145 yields -0.8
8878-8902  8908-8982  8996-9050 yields -1.5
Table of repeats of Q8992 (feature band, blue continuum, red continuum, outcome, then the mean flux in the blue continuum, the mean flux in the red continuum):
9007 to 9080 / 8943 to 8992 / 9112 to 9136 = 0.048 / 4.43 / 4.24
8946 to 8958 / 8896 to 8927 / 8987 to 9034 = 0.047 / 4.77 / 4.06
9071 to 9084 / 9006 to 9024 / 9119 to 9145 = 0.017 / 3.99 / 4.32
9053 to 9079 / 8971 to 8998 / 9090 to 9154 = 0.013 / 4.35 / 4.2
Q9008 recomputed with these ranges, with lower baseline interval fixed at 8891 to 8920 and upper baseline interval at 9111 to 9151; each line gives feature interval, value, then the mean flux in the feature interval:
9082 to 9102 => 0.04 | 4.16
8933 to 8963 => 0.07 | 4.28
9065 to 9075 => 0.05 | 4.18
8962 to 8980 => 0.00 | 4.52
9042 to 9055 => 0.01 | 4.35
